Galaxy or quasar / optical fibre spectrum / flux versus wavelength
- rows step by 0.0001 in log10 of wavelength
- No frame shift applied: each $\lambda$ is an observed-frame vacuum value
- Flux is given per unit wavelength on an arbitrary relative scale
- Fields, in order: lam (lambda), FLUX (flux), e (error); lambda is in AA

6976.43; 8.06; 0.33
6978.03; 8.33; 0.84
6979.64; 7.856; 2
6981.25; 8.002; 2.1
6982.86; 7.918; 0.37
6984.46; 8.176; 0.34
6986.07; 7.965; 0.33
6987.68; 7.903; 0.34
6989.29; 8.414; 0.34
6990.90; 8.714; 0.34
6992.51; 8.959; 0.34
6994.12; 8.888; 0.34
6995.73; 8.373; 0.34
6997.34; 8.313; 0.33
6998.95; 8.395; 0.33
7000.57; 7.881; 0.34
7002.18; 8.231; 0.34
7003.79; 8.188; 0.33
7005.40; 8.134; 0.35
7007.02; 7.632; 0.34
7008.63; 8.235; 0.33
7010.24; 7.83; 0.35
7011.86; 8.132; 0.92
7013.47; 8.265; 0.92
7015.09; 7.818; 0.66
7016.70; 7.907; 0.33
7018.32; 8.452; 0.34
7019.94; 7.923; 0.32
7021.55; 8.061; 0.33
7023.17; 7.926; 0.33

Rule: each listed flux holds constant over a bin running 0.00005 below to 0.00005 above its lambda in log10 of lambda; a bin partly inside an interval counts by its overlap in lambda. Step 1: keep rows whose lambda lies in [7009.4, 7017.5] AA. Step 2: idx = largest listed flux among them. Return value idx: 8.265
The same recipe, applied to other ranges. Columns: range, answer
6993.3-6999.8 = 8.888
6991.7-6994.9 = 8.959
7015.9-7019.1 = 8.452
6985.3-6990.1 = 8.414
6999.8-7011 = 8.235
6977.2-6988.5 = 8.33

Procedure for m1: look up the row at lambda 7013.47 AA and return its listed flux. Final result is 8.265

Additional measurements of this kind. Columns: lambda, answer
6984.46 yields 8.176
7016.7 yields 7.907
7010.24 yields 7.83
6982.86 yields 7.918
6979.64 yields 7.856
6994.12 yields 8.888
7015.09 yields 7.818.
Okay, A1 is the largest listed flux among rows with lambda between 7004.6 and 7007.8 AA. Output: 8.134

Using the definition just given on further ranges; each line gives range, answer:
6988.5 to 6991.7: 8.714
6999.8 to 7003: 8.231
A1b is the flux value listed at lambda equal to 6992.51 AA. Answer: 8.959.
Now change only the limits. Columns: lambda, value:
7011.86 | 8.132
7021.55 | 8.061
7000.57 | 7.881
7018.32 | 8.452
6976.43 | 8.06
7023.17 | 7.926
